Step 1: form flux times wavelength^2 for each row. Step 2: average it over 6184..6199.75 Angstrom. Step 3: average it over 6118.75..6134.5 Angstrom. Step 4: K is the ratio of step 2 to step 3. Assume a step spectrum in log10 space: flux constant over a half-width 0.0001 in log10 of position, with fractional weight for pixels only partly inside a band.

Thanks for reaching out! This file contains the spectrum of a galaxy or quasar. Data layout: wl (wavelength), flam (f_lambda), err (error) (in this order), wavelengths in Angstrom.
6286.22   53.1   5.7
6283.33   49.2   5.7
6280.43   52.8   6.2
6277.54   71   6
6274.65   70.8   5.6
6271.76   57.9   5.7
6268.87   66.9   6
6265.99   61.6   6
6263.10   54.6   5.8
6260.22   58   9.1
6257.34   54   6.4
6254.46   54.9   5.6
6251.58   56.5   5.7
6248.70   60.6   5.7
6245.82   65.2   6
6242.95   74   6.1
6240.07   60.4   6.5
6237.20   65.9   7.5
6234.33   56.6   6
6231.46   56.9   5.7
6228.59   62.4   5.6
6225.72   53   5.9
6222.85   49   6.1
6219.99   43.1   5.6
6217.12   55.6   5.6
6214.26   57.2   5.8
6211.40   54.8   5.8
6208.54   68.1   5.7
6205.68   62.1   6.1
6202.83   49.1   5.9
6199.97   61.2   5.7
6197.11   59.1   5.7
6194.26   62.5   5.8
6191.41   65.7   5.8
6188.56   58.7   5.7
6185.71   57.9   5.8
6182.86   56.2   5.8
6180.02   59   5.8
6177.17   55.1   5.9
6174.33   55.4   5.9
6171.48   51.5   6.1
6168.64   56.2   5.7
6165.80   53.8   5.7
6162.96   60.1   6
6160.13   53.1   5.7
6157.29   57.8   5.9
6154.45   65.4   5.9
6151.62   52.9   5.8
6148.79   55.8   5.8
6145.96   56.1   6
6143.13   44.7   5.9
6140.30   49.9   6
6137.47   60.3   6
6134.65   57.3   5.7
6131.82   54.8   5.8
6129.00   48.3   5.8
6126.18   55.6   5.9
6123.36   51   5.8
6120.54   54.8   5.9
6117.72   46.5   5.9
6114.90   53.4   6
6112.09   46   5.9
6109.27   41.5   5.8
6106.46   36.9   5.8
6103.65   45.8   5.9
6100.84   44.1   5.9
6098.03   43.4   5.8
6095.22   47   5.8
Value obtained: 1.17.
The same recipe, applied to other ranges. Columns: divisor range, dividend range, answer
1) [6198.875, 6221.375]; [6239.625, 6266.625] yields 1.08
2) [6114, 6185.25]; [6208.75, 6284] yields 1.11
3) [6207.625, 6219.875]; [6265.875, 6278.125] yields 1.18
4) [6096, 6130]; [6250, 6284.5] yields 1.31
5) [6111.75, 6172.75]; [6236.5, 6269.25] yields 1.17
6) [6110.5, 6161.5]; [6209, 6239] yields 1.08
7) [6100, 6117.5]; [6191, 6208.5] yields 1.39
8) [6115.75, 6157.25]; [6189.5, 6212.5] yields 1.14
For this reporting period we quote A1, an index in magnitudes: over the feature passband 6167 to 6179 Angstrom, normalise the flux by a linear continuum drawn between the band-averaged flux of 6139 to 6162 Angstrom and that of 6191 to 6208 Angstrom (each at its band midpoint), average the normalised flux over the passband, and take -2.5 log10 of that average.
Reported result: 0.05 mag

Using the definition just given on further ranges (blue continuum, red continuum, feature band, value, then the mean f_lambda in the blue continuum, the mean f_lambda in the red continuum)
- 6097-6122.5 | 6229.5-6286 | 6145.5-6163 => -0.14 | 46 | 60.3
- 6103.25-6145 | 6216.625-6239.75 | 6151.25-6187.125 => -0.08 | 50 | 55.5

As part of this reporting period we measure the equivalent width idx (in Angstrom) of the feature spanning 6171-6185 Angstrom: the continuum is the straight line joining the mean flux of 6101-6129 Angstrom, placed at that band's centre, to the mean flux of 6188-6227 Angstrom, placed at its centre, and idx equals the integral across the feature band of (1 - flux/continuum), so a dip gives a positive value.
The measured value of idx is -0.44 Angstrom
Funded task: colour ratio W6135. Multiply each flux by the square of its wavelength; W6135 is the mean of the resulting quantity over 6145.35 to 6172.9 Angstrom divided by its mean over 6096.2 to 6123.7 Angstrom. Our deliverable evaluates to 1.2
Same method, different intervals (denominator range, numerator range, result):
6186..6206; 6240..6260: 1.04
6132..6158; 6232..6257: 1.14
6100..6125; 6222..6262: 1.32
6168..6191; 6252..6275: 1.07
